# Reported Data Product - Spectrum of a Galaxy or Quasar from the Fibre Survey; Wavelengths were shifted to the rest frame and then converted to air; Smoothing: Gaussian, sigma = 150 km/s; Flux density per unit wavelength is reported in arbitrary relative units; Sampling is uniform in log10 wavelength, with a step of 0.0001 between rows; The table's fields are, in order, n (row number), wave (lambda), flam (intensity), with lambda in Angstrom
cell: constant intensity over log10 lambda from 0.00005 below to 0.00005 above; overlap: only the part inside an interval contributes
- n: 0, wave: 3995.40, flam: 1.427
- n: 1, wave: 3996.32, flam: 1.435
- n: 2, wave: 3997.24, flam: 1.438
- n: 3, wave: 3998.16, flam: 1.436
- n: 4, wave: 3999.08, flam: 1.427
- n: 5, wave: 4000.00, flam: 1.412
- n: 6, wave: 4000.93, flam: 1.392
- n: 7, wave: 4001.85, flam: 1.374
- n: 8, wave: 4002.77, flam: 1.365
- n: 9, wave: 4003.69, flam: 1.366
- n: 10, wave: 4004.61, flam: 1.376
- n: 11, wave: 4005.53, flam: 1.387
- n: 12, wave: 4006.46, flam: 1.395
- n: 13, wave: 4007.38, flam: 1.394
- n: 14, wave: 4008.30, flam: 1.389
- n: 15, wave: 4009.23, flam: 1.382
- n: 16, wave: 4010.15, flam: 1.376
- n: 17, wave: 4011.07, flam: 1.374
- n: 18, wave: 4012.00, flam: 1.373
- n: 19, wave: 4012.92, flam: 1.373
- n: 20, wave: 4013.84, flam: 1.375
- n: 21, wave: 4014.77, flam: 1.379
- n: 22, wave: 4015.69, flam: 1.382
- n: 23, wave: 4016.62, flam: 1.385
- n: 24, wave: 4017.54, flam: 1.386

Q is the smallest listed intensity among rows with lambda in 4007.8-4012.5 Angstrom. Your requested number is 1.373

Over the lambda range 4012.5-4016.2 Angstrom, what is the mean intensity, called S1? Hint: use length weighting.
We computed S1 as 1.38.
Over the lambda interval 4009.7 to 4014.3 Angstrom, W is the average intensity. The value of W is 1.38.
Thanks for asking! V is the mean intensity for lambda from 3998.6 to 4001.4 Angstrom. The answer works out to 1.41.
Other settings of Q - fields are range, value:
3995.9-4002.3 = 1.374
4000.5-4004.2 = 1.365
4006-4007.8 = 1.394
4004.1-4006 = 1.376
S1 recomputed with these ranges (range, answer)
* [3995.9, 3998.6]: 1.44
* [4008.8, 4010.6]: 1.38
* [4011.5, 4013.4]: 1.37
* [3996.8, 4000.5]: 1.43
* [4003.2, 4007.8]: 1.38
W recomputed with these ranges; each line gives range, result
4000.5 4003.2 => 1.38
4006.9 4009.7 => 1.39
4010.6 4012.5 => 1.37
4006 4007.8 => 1.4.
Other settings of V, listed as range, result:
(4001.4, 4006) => 1.37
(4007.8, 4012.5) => 1.38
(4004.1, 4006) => 1.38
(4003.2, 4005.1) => 1.38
